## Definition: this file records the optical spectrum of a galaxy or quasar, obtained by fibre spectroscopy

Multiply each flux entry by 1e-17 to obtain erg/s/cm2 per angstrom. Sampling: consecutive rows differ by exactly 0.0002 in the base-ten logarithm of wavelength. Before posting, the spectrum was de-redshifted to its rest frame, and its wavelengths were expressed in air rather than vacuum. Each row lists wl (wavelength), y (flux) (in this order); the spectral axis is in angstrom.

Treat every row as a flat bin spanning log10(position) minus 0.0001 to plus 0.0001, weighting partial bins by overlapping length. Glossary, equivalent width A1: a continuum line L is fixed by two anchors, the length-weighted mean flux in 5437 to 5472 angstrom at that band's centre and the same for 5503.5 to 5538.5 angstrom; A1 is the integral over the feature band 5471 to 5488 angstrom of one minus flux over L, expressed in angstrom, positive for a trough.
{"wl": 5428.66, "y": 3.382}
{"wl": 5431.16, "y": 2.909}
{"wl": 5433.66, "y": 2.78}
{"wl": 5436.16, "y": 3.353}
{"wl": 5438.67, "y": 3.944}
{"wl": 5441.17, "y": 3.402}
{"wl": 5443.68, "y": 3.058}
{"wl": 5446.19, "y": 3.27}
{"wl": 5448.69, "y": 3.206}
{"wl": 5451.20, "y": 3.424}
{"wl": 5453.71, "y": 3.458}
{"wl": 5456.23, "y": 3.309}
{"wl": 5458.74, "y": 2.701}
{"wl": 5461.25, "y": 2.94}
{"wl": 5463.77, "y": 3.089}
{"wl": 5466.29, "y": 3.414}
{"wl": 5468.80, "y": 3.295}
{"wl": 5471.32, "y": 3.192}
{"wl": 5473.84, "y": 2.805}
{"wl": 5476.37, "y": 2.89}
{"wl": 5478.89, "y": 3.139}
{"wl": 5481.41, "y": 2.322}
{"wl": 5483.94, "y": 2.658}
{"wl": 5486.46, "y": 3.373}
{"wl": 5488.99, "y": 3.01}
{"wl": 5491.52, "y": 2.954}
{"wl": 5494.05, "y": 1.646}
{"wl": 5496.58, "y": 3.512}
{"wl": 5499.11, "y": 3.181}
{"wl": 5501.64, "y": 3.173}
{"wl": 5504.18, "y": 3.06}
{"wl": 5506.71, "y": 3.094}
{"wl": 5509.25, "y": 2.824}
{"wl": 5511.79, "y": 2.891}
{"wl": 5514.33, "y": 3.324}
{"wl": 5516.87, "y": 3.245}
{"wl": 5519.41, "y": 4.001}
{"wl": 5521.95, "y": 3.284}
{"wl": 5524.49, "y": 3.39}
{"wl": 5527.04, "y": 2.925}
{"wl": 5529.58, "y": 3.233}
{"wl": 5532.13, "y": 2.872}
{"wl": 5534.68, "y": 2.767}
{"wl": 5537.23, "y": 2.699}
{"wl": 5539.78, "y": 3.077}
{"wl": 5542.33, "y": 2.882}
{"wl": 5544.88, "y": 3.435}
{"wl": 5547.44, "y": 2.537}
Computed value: 1.7 angstrom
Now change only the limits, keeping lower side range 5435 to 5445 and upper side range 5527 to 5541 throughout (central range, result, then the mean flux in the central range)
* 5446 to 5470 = 0.9 angstrom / 3.21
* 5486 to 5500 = 1.0 angstrom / 2.91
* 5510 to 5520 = -0.9 angstrom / 3.29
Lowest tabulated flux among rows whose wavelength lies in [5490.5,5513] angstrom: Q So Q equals 1.646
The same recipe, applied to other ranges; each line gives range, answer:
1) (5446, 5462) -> 2.701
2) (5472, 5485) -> 2.322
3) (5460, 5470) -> 2.94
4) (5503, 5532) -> 2.824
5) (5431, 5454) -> 2.78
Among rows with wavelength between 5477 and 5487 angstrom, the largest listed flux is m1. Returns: 3.373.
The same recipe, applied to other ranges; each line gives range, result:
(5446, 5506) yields 3.512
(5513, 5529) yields 4.001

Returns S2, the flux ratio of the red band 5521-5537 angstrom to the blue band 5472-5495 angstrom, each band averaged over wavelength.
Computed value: 1.10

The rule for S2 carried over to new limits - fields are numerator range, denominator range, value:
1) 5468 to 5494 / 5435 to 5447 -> 0.85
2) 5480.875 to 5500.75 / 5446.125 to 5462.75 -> 0.90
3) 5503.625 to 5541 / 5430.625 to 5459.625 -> 0.96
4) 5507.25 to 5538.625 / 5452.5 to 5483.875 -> 1.03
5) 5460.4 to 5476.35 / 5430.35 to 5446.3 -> 0.96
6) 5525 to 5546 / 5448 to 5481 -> 0.96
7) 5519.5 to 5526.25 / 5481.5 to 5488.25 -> 1.18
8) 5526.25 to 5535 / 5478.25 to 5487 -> 1.06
